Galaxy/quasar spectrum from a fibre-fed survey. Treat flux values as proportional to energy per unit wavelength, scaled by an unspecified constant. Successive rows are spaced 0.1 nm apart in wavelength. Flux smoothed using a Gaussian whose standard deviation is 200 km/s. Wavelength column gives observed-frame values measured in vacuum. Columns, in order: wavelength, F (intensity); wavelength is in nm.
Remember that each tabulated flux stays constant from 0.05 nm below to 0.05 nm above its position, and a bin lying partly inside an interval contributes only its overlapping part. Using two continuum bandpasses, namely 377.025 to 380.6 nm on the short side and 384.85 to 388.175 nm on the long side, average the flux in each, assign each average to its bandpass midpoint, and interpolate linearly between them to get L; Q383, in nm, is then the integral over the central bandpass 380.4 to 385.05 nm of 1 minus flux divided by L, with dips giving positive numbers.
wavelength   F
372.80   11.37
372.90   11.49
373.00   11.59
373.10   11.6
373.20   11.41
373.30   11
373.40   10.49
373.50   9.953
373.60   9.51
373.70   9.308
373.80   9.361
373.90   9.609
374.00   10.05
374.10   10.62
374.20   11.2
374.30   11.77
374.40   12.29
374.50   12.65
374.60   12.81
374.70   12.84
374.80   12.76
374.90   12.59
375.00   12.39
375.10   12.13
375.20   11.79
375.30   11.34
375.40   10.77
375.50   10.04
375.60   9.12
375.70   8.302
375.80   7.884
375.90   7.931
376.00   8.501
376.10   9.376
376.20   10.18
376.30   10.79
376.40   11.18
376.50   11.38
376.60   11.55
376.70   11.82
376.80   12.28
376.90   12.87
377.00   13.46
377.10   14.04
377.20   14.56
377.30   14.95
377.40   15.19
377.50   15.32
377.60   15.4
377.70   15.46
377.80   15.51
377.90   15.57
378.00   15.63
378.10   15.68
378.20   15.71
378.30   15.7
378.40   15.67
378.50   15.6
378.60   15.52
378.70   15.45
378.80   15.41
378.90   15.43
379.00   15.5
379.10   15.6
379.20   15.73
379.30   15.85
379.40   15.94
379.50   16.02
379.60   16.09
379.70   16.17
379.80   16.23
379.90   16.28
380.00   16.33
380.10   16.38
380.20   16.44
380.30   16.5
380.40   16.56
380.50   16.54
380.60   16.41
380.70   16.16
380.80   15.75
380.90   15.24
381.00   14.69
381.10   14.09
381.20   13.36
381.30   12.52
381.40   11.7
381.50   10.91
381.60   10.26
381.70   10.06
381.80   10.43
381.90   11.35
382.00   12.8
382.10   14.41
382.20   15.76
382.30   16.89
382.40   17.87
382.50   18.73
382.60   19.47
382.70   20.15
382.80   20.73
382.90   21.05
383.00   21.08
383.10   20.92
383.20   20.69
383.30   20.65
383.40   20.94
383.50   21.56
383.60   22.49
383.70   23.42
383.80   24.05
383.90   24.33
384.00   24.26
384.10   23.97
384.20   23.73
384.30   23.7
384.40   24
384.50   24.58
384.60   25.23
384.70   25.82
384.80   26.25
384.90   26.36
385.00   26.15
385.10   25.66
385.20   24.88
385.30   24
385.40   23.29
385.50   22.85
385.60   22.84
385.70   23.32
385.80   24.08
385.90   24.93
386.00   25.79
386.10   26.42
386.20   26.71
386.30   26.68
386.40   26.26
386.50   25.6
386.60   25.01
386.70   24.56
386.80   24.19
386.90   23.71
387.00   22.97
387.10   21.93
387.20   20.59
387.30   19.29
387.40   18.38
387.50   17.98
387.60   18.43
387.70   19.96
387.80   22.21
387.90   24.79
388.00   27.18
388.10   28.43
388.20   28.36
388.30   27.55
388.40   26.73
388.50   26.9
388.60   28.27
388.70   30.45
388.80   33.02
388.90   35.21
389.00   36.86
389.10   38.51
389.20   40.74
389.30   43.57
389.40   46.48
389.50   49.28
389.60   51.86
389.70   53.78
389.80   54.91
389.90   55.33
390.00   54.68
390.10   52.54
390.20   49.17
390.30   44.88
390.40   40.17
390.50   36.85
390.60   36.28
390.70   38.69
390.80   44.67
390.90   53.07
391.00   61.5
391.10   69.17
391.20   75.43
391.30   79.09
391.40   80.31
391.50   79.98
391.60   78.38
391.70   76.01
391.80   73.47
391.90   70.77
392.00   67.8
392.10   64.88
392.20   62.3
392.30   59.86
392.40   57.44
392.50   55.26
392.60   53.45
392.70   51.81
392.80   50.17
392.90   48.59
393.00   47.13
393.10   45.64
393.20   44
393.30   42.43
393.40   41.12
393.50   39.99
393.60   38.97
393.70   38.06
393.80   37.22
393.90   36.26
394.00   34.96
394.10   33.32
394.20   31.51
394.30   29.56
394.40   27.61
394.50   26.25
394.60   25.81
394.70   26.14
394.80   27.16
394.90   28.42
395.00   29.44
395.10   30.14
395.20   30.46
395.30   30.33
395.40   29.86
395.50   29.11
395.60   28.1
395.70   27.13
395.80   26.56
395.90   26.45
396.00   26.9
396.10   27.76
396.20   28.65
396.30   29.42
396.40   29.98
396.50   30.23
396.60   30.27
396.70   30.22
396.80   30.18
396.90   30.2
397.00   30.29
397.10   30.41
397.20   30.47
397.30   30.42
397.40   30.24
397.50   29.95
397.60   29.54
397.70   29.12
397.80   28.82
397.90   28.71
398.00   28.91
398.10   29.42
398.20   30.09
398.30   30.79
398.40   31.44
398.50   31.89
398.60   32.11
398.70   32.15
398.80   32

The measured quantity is 0.265 nm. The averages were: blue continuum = 15.7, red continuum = 23.8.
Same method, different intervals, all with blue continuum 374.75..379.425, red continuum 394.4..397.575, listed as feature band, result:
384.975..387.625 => -0.36 nm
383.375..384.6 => -0.30 nm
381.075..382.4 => 0.33 nm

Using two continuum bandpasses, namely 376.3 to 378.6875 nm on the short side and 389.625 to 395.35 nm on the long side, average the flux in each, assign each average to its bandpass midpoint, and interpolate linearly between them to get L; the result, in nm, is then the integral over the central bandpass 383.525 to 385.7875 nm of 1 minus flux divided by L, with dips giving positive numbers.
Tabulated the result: 0.46 nm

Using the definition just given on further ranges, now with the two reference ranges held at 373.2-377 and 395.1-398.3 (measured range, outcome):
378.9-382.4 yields 0.160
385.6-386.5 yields -0.229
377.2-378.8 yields -0.255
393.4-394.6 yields -0.309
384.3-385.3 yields -0.319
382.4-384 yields -0.316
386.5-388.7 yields -0.235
